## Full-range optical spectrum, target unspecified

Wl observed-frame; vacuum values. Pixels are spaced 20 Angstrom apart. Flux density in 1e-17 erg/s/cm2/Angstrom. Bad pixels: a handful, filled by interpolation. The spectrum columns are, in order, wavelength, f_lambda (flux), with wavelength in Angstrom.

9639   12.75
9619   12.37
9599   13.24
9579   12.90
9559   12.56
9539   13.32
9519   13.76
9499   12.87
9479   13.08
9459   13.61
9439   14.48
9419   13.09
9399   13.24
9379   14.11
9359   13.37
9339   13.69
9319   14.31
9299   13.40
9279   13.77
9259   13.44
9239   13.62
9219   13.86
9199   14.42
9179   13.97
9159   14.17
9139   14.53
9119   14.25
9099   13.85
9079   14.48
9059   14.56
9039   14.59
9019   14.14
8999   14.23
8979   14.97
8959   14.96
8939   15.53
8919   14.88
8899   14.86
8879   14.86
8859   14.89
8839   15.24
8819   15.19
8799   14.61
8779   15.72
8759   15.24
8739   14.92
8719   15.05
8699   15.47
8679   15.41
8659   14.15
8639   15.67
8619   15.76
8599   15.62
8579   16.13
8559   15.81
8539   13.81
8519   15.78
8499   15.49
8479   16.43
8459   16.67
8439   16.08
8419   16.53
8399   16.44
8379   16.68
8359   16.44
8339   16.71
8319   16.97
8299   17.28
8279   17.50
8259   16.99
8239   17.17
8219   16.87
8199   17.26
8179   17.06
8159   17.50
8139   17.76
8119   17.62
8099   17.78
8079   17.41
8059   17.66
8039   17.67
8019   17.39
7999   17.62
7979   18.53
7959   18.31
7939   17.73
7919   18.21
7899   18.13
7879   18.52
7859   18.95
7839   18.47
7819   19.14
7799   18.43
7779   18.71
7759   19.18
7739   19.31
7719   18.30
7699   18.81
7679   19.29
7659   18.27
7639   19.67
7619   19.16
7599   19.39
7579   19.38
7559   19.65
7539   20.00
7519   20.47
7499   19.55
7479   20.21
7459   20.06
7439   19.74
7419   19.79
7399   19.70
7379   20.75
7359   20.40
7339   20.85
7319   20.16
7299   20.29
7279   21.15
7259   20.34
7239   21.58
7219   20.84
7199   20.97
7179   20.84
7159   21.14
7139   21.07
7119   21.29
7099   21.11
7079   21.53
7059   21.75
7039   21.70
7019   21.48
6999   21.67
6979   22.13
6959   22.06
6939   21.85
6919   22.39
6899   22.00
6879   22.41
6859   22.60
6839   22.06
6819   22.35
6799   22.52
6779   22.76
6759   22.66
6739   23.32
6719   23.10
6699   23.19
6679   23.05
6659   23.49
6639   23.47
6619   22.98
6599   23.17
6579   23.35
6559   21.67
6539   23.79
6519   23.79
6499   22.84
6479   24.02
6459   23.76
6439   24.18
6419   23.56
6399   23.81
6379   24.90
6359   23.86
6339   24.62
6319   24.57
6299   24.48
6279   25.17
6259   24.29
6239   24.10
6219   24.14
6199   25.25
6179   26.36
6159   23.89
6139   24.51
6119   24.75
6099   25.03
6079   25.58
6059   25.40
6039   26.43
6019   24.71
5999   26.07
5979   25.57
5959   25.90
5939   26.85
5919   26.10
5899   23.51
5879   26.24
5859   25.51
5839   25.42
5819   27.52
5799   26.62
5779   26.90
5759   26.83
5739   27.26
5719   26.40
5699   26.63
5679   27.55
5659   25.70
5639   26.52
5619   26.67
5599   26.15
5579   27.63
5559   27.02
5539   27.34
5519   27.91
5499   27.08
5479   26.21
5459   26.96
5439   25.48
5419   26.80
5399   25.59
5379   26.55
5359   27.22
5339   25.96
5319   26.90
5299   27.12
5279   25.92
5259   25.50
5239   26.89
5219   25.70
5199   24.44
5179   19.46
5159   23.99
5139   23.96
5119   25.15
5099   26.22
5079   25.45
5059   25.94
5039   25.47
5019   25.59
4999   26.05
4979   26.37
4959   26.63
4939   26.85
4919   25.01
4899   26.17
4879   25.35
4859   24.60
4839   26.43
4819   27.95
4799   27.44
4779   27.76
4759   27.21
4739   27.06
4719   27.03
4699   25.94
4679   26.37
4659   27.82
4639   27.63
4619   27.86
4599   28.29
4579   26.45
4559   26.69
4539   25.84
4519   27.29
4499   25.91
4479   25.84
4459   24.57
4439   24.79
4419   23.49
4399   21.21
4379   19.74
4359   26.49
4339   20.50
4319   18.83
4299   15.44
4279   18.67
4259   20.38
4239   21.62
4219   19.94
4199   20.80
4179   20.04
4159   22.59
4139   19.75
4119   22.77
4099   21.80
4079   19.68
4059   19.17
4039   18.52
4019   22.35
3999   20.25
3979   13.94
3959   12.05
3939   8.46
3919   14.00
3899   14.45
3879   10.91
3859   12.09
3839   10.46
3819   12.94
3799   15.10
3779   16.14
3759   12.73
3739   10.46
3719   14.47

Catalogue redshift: 0.000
